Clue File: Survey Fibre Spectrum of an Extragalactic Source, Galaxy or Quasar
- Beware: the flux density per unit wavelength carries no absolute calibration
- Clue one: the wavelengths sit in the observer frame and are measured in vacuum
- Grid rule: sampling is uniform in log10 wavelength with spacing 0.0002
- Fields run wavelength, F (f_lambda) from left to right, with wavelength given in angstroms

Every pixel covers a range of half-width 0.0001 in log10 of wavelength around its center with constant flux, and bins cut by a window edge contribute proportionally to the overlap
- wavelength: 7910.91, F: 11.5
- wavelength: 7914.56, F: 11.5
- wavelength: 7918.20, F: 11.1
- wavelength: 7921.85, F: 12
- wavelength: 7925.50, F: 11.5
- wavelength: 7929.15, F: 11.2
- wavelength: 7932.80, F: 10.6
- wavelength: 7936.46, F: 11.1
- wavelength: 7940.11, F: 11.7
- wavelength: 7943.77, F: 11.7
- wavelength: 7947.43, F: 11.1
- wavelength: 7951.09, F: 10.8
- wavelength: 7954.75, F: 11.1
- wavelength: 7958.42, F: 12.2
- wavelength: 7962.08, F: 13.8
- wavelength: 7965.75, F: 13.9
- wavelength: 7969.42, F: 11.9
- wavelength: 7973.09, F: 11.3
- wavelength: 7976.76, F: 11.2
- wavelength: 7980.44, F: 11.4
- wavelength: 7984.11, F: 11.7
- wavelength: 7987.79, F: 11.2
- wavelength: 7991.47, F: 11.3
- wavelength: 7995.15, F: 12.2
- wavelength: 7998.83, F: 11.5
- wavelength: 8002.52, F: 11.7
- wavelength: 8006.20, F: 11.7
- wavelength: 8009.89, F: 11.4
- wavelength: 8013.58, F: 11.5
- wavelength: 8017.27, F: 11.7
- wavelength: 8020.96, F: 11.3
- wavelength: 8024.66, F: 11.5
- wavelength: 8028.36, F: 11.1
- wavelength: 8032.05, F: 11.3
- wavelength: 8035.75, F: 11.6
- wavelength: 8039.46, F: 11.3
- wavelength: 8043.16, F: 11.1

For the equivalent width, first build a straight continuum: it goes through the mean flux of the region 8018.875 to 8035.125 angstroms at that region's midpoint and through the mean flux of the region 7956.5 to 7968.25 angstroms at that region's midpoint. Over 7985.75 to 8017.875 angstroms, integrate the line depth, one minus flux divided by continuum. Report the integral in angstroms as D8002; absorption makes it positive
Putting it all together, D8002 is 1.3 angstroms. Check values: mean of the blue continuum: 13.2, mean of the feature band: 11.6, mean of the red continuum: 11.3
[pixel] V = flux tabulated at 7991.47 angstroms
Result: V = 11.3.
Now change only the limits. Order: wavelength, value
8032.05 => 11.3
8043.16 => 11.1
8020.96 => 11.3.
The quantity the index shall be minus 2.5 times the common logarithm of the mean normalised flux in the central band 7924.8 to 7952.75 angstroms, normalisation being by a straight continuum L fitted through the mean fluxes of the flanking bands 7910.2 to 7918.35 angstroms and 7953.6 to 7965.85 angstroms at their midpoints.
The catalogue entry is 0.08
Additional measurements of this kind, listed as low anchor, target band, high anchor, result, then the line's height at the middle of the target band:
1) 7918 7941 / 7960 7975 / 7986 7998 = -0.112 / 11.5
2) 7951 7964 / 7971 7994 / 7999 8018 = 0.045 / 11.9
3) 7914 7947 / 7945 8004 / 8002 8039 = -0.033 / 11.4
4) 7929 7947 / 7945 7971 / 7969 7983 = -0.071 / 11.3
